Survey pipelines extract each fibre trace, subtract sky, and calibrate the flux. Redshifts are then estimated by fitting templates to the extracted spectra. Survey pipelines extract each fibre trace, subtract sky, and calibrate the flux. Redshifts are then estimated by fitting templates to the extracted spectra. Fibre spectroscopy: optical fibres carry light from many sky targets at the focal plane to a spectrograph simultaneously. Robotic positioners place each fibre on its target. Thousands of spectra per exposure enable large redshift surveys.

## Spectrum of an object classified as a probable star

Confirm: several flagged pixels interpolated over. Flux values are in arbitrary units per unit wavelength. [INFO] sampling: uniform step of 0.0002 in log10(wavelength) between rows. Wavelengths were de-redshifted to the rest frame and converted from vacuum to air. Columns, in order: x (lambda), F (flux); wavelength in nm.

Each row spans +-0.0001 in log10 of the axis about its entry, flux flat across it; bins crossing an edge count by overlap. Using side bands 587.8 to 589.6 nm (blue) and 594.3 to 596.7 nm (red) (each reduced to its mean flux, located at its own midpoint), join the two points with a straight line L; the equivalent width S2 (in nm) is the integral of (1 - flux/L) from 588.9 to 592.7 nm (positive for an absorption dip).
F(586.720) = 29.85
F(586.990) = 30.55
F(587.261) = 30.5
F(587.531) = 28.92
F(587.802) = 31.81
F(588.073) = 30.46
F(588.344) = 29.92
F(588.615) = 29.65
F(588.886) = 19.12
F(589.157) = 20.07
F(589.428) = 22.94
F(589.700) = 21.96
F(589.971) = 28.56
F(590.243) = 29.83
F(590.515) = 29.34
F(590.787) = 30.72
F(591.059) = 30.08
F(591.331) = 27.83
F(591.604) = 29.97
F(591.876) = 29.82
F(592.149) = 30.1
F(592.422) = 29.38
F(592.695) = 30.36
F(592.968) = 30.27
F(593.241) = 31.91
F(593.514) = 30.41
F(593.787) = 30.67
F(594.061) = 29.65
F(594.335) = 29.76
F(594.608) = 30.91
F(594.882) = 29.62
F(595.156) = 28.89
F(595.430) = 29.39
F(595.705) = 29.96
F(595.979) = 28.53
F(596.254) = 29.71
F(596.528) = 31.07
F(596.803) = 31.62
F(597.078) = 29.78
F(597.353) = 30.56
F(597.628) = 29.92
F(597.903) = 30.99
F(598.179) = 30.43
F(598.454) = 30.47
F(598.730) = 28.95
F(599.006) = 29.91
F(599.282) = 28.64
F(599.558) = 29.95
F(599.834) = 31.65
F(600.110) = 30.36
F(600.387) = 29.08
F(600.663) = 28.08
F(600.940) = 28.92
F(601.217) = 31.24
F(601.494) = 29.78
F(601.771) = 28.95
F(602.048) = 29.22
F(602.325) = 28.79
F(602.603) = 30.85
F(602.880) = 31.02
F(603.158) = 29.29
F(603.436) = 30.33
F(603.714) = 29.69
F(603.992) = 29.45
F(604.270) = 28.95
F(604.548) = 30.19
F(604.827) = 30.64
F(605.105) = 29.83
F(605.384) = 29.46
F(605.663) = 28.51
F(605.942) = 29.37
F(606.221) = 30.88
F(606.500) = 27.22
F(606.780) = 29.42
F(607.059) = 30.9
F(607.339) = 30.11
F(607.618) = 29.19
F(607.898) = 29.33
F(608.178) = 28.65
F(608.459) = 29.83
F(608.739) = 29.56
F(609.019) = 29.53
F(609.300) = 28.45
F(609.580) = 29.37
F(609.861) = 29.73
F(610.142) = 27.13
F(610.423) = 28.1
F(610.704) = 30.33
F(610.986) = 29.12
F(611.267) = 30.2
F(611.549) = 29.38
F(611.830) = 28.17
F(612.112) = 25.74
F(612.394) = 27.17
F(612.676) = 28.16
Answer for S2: -0.07 nm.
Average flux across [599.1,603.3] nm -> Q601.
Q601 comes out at 29.7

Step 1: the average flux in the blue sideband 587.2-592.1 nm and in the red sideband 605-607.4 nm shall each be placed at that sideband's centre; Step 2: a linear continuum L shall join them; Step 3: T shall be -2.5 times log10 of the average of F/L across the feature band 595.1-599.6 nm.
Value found -0.05 mag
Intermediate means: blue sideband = 27.9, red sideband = 29.5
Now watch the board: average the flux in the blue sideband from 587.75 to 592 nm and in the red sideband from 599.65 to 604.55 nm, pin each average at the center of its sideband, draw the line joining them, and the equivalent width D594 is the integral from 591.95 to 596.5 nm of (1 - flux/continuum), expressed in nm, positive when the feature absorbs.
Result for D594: -0.267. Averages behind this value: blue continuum 27.5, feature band 30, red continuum 29.8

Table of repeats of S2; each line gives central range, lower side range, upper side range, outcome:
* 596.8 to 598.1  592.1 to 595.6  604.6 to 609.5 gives -0.02 nm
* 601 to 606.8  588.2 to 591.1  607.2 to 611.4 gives -0.24 nm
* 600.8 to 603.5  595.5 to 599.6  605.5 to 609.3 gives -0.01 nm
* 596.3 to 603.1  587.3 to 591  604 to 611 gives -0.36 nm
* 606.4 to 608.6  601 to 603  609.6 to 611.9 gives 0.00 nm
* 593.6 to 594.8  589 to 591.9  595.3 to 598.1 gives -0.05 nm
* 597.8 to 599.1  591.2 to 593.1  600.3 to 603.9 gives -0.02 nm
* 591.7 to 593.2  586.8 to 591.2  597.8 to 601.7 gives -0.09 nm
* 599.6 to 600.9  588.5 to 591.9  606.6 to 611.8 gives -0.07 nm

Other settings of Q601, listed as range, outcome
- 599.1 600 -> 30.1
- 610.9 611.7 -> 29.6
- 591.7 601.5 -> 30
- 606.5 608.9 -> 29.5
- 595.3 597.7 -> 30.1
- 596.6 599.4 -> 30.2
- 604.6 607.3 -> 29.6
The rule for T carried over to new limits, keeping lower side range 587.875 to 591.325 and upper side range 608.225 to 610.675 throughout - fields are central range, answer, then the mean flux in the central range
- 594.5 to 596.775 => -0.083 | 29.8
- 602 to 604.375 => -0.052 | 29.8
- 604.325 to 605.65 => -0.047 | 29.8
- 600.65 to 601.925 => -0.050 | 29.5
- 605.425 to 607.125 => -0.024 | 29.3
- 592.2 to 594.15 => -0.113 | 30.4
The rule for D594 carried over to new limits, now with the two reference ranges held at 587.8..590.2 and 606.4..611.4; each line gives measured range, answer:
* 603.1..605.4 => -0.11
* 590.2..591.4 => -0.16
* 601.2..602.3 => -0.06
